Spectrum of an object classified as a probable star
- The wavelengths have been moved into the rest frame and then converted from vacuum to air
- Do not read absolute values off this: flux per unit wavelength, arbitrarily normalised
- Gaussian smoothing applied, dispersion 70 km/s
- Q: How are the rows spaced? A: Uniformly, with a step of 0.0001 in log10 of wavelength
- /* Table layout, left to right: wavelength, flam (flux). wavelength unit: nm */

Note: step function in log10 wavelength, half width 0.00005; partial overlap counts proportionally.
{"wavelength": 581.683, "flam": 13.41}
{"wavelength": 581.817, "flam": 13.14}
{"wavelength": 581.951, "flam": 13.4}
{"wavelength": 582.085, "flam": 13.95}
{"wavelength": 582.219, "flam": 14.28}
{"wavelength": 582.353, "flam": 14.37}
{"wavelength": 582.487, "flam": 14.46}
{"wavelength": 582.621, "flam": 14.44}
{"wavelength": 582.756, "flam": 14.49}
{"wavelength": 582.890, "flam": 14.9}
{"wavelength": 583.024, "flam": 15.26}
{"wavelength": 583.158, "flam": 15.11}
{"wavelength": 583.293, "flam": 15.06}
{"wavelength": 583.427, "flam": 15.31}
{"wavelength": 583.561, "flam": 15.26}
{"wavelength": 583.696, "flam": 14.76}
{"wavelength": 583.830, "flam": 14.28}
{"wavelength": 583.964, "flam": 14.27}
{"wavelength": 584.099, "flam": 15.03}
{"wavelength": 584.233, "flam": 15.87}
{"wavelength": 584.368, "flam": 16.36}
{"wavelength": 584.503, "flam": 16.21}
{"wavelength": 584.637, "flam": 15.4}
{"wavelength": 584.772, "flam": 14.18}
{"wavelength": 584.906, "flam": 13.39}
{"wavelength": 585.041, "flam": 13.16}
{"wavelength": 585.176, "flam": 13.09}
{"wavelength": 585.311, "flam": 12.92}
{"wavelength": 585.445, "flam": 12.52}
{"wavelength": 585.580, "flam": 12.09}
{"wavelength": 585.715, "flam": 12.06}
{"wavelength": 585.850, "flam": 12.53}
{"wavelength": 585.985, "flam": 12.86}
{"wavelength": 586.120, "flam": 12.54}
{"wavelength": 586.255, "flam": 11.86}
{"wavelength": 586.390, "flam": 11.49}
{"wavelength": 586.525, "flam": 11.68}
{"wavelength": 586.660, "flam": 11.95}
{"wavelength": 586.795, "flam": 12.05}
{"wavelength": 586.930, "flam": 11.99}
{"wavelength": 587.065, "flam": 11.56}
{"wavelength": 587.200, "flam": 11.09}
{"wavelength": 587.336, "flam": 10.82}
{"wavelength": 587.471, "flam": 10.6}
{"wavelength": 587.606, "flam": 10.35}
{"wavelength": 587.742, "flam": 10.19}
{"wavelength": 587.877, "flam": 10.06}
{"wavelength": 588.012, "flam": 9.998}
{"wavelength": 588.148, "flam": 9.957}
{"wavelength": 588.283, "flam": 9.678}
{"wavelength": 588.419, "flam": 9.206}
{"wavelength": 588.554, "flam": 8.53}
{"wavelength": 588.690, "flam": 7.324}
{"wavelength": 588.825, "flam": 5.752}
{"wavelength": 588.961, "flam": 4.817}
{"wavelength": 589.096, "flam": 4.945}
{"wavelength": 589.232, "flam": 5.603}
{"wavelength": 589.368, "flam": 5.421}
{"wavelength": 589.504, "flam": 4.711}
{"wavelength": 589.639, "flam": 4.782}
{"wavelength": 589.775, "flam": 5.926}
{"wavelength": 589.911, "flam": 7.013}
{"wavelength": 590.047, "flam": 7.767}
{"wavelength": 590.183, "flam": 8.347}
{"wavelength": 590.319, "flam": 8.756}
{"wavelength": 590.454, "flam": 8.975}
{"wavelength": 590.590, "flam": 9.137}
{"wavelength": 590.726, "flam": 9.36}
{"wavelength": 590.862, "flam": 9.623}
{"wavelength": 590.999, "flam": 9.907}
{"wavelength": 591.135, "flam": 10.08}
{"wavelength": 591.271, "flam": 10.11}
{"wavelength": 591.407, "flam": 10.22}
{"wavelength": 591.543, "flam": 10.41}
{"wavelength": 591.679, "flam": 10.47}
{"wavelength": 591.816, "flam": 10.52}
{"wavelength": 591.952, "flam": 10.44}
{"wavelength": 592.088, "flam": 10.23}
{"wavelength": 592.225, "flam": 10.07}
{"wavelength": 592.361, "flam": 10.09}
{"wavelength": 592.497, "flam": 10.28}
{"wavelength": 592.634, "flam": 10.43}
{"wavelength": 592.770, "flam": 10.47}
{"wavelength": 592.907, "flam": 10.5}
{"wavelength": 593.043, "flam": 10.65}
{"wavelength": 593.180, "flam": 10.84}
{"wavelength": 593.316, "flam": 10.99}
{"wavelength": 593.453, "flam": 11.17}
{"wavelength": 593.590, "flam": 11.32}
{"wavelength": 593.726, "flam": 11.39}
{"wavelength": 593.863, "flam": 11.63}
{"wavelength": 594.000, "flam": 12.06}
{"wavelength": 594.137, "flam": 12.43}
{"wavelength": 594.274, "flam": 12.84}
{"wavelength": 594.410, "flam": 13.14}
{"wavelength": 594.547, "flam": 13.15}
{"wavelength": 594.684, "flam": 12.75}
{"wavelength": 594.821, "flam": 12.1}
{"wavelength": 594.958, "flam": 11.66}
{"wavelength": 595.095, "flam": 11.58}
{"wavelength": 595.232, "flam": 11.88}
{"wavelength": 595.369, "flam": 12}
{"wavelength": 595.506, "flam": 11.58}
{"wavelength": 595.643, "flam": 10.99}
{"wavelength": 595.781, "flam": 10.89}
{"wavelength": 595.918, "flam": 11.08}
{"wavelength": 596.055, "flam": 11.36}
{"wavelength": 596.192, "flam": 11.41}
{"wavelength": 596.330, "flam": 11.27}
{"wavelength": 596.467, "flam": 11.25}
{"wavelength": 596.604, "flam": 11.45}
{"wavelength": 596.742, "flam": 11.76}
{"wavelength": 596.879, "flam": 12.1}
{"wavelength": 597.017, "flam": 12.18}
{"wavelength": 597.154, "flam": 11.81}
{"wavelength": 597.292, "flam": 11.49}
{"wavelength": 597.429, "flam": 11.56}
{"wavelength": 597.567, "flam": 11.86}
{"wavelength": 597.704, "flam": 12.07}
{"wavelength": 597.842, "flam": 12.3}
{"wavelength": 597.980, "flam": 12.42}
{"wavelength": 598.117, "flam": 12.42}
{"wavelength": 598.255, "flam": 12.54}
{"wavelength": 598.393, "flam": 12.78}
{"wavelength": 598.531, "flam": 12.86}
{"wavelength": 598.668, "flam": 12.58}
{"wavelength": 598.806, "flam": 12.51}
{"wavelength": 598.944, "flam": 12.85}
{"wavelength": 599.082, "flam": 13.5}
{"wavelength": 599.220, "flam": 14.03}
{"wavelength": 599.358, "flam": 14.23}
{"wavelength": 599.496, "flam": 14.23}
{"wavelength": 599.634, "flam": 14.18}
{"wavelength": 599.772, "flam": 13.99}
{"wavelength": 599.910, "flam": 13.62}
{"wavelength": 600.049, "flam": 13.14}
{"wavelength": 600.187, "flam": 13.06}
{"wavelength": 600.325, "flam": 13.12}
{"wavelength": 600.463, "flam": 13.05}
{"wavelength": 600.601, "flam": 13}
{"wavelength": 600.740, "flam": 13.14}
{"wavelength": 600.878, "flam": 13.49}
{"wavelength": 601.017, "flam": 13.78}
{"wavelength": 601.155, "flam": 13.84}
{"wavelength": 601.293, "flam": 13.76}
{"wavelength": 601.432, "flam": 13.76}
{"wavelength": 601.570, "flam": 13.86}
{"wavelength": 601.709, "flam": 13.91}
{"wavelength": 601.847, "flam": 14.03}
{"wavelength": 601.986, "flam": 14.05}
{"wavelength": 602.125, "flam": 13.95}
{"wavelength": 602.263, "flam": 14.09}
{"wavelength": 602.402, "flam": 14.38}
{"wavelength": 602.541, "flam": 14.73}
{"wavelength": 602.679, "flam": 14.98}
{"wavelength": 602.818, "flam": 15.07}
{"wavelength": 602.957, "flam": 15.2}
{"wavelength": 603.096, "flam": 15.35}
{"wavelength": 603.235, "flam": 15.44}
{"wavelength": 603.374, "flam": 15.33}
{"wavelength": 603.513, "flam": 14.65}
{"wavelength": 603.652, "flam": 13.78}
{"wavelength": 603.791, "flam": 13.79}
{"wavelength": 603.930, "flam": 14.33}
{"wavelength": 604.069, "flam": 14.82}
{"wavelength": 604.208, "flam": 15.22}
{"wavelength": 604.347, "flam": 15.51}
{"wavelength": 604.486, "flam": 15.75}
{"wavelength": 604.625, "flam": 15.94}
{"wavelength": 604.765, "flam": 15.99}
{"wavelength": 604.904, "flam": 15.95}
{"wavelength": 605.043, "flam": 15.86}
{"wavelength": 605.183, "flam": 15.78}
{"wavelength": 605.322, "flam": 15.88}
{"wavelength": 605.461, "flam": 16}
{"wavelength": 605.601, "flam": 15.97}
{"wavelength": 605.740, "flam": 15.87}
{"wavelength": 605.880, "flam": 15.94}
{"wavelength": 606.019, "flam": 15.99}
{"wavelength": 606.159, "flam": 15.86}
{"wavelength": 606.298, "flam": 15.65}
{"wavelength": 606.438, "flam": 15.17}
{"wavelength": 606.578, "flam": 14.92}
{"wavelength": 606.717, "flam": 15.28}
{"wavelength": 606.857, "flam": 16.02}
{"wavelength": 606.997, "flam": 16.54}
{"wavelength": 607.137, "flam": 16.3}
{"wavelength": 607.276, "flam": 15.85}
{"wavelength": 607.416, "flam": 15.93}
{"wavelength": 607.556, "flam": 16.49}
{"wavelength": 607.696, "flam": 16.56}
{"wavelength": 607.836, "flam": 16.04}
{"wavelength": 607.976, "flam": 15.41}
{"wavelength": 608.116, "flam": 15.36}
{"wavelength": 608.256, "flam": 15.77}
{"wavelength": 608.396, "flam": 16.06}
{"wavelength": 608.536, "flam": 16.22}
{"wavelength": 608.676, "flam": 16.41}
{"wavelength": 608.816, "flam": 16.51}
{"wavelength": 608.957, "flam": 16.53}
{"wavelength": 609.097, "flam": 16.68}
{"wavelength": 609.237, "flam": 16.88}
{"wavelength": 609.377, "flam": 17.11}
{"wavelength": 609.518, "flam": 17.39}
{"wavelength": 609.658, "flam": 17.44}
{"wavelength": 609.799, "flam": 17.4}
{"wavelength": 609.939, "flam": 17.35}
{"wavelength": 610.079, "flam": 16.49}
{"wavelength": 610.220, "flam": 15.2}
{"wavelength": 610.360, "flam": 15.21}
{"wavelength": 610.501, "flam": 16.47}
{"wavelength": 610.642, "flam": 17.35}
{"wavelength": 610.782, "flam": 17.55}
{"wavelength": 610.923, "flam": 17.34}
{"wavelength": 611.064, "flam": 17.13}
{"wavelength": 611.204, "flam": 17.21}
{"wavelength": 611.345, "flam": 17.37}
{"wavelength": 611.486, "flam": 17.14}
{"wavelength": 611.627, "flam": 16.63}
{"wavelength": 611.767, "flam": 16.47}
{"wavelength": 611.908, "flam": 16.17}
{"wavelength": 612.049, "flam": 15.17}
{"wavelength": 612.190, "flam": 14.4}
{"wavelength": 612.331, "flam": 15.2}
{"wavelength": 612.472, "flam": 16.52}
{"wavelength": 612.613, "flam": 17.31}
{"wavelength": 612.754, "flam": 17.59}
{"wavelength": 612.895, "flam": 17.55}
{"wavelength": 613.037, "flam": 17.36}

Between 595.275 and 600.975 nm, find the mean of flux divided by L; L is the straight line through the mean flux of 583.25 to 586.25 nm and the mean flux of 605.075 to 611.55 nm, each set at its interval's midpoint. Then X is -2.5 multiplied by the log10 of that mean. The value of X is 0.22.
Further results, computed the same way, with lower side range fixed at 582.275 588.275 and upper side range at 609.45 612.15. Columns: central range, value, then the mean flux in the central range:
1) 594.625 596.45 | 0.250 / 11.6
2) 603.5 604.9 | 0.053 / 15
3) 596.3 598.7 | 0.227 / 12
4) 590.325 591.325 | 0.408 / 9.54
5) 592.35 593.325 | 0.322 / 10.5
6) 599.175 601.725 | 0.123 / 13.6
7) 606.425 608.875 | 0.023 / 16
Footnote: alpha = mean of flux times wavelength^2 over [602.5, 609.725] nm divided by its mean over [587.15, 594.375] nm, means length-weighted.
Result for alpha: 1.76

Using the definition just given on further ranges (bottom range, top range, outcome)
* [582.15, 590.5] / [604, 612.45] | 1.52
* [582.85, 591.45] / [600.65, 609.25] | 1.48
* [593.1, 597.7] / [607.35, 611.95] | 1.48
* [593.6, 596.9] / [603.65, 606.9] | 1.36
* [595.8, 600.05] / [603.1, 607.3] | 1.28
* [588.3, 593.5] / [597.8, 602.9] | 1.59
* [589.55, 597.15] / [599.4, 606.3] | 1.42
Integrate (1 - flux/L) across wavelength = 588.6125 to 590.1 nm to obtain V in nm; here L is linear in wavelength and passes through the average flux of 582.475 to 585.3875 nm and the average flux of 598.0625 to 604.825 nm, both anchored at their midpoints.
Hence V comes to 0.89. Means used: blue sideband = 14.7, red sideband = 14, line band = 5.82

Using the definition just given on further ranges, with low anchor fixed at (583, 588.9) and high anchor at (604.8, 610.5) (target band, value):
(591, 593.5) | 0.564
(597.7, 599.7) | 0.209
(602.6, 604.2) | 0.061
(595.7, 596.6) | 0.185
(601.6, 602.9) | 0.073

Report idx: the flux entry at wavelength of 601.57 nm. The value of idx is 13.86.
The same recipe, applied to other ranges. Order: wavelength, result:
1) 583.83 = 14.28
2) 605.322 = 15.88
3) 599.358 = 14.23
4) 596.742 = 11.76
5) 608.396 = 16.06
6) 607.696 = 16.56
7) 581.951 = 13.4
